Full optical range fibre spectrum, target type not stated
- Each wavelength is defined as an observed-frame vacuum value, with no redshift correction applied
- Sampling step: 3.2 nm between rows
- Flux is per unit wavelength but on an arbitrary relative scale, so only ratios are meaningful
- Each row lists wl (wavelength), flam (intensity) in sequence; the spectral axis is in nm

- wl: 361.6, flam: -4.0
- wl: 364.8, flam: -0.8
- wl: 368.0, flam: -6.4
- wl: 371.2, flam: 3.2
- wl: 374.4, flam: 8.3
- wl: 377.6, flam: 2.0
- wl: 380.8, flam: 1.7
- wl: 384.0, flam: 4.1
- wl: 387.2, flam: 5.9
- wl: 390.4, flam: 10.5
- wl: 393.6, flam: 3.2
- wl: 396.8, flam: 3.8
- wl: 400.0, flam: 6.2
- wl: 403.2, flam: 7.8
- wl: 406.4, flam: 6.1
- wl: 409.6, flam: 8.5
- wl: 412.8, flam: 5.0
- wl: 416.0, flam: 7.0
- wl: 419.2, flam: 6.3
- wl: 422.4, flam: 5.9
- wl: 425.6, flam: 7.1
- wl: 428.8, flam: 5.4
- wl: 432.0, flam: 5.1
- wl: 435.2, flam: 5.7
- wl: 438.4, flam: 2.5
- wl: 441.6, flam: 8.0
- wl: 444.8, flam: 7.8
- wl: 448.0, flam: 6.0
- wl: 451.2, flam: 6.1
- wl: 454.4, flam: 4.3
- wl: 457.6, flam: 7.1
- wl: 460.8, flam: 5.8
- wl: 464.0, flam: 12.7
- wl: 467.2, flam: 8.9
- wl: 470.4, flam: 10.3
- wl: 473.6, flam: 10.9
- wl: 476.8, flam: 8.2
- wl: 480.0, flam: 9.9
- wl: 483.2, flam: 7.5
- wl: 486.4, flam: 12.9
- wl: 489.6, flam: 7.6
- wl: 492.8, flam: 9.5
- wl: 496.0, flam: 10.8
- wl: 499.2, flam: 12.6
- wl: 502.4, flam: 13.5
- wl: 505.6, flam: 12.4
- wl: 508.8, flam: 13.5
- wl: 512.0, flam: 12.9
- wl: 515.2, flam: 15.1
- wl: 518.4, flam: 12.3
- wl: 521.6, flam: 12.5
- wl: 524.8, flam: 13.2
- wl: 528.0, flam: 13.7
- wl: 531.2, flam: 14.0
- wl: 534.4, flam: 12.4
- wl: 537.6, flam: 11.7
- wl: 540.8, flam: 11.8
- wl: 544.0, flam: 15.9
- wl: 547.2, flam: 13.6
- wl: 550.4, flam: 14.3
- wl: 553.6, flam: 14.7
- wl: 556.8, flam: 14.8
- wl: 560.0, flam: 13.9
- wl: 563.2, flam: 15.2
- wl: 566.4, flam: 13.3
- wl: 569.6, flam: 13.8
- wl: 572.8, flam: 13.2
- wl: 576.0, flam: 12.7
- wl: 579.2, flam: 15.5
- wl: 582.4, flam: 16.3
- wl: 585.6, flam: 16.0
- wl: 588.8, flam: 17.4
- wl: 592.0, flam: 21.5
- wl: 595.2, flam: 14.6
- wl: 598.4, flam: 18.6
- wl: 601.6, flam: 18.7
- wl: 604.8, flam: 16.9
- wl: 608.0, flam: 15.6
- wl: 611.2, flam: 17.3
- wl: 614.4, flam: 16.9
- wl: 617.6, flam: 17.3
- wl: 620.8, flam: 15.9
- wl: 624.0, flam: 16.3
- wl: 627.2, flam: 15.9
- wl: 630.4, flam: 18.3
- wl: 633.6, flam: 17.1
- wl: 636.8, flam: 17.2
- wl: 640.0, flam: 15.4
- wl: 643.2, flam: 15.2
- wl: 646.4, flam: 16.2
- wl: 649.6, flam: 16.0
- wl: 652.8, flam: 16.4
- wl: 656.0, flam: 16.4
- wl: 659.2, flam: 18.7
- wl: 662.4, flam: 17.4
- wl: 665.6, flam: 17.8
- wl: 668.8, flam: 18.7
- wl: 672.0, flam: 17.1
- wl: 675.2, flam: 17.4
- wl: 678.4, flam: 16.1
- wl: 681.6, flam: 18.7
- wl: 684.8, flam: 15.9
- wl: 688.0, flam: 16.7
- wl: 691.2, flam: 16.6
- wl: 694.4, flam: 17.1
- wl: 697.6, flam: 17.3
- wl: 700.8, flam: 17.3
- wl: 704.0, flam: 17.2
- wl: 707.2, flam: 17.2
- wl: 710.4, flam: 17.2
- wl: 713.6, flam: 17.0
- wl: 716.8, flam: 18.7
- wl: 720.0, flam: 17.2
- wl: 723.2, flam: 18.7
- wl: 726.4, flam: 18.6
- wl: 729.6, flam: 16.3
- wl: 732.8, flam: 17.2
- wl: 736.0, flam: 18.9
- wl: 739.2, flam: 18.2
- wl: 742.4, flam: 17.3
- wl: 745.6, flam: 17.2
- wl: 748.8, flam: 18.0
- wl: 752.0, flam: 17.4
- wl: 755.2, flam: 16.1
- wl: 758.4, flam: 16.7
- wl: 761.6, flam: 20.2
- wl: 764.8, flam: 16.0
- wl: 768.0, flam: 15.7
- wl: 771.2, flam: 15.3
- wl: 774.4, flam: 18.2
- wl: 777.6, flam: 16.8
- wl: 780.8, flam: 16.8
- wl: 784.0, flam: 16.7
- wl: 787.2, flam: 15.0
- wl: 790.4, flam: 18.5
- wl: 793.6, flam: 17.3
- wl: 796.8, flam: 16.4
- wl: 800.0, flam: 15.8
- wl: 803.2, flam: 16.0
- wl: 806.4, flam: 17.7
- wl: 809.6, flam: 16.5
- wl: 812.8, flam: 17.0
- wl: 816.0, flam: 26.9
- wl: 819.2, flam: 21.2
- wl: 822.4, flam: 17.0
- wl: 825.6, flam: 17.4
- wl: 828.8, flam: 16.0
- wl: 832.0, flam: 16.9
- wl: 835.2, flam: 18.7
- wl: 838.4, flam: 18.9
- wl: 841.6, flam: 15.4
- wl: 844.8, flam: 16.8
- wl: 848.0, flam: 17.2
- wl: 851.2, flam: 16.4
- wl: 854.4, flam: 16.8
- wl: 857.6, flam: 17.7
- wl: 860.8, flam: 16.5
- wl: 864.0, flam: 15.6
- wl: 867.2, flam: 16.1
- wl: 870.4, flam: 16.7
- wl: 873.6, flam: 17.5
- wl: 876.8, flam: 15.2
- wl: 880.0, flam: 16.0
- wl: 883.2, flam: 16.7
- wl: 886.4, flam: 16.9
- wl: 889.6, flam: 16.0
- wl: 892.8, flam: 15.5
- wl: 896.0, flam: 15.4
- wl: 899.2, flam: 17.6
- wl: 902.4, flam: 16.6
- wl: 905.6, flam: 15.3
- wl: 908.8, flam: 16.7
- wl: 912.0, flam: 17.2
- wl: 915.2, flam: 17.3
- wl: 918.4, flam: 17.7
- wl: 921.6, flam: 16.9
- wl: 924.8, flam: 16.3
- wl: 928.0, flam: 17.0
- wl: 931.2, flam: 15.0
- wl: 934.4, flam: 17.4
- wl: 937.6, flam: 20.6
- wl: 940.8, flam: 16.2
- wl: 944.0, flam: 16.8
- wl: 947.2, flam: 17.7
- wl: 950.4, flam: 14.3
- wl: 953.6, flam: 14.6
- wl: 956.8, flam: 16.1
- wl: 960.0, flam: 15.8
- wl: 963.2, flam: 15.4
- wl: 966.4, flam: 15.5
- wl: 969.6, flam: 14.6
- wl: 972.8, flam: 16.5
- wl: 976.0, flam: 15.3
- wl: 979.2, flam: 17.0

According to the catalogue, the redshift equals 0.244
